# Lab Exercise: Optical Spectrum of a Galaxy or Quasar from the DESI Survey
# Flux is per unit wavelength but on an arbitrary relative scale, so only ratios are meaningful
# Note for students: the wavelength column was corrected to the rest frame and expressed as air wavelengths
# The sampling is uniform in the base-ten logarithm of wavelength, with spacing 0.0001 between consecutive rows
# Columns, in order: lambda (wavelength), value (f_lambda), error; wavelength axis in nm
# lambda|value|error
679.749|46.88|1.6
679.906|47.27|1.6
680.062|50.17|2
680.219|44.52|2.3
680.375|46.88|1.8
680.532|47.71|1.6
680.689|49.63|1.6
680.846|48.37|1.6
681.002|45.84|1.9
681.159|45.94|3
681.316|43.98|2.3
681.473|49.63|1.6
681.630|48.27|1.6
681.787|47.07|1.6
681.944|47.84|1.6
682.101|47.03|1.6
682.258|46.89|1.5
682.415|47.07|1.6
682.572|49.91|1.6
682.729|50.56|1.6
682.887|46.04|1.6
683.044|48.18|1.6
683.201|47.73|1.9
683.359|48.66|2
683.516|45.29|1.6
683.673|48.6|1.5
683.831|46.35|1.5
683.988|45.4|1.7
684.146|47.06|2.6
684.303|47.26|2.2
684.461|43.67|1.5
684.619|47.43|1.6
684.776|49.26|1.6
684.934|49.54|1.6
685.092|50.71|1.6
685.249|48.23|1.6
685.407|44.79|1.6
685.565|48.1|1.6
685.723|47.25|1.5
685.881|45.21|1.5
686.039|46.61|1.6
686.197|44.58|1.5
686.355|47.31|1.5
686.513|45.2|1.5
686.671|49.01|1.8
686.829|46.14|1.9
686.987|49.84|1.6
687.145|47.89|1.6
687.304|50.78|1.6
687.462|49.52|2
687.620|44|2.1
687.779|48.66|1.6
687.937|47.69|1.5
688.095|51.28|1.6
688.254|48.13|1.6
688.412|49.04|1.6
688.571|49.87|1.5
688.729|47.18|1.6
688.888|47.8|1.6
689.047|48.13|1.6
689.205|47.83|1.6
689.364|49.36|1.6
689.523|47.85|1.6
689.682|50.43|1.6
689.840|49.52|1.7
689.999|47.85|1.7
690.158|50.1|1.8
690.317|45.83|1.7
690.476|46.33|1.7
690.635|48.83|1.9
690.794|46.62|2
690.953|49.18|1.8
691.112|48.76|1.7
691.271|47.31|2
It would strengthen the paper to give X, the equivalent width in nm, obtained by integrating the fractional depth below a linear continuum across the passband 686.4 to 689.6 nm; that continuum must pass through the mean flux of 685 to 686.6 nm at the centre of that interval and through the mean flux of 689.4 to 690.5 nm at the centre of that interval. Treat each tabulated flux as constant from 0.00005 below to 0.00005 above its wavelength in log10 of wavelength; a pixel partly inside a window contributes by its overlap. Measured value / -0.039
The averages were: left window 46.8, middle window 48.3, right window 48.4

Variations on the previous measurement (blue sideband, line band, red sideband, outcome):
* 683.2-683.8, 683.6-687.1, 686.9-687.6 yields 0.08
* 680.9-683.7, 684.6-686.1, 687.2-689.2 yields 0.01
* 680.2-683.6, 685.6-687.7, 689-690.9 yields 0.03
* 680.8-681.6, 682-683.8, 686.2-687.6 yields -0.03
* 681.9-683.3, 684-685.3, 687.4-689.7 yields 0.01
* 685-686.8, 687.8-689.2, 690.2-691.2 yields -0.04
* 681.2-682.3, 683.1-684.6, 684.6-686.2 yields 0.02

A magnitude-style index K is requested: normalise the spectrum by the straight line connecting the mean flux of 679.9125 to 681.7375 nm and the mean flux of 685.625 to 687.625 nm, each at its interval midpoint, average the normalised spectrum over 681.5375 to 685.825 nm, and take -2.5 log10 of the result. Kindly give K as -0.005 mag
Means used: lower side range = 47.4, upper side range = 47.3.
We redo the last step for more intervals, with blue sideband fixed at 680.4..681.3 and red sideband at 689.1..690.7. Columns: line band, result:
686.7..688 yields 0.00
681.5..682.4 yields 0.00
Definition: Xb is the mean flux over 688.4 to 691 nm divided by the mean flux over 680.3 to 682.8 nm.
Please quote 1.01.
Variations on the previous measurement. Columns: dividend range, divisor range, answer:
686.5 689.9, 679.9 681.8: 1.02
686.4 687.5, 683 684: 1.02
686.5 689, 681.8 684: 1.02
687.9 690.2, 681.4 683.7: 1.02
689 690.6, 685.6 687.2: 1.03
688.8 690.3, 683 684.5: 1.04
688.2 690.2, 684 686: 1.03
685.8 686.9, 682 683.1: 0.97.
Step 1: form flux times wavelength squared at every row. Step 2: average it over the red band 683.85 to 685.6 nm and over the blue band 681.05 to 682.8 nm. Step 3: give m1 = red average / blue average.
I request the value 1.0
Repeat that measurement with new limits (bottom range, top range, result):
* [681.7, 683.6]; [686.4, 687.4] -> 1.02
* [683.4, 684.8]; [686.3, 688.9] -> 1.04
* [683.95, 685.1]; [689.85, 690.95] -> 1.03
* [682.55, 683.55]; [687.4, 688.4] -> 1.02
